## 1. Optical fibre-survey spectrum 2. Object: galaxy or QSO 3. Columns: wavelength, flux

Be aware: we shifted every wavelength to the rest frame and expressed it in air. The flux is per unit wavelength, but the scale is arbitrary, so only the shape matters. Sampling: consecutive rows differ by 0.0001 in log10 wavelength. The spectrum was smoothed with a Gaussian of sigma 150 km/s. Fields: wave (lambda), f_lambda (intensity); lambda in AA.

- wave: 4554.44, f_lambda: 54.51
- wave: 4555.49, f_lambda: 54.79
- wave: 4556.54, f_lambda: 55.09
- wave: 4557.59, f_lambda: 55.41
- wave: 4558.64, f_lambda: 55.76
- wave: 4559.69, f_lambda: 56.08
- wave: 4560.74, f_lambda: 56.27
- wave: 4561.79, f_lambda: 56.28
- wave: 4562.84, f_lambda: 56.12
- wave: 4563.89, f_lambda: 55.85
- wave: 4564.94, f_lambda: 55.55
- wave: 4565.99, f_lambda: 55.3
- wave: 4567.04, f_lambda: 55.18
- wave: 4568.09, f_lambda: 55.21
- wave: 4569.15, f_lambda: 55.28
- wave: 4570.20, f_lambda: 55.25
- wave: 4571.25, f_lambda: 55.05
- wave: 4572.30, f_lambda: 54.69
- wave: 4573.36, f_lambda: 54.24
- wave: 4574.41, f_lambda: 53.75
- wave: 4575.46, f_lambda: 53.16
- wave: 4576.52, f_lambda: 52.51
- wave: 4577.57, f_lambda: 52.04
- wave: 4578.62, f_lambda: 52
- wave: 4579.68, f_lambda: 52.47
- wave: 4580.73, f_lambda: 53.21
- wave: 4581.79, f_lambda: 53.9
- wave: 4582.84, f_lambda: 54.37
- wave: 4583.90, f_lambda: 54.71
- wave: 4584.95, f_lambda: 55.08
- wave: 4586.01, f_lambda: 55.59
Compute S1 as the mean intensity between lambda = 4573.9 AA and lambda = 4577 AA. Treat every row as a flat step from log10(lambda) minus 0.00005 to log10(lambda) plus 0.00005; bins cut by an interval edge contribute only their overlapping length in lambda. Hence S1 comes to 53.1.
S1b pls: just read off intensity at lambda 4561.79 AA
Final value 56.28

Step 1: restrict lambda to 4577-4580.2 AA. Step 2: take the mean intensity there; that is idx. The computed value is 52.2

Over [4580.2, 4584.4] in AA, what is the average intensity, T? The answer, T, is 54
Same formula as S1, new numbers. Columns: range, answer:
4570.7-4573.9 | 54.7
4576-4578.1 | 52.5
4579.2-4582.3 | 53.2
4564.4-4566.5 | 55.5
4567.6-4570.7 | 55.1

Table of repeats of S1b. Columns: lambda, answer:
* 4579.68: 52.47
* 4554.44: 54.51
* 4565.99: 55.3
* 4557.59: 55.41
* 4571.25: 55.05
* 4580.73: 53.21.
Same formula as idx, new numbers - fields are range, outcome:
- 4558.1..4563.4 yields 56.1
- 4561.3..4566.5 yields 55.9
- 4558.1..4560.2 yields 55.9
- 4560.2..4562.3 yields 56.3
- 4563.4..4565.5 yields 55.7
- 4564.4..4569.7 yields 55.3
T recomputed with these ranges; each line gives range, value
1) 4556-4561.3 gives 55.7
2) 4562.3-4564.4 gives 56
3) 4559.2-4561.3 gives 56.2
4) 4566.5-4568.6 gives 55.3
